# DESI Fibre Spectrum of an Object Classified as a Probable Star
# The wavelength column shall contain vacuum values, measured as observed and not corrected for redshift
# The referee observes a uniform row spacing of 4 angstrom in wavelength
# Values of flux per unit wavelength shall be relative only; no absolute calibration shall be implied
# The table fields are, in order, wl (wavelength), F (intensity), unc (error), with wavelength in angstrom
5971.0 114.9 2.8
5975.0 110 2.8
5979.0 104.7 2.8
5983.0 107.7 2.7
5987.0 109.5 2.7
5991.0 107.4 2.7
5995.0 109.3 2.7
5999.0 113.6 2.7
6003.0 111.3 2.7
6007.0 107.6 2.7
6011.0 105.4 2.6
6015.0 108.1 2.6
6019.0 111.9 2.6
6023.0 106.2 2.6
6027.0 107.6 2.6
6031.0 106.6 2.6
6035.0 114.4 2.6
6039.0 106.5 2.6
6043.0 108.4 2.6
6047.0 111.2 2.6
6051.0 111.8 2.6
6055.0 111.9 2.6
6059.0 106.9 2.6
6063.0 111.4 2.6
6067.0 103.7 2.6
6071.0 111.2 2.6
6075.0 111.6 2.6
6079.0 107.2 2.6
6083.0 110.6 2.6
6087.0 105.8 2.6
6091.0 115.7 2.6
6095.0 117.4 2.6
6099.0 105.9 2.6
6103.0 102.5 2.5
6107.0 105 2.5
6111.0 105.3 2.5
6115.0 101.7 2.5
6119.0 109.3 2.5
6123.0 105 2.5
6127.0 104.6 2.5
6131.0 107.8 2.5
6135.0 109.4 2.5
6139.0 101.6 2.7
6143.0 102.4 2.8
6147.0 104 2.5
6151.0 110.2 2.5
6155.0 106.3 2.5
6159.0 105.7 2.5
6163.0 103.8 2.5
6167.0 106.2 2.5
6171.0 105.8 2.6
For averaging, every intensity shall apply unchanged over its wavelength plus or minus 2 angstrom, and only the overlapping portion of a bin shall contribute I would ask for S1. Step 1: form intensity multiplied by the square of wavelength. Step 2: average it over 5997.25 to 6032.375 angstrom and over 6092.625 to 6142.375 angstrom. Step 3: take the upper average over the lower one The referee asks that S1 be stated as 1.01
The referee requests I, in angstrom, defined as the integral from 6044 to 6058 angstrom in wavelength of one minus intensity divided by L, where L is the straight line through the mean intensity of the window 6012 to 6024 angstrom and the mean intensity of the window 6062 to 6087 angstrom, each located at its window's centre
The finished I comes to -0.3 angstrom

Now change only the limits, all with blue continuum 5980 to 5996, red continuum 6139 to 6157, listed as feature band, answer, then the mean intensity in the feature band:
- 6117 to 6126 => -0.1 angstrom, 107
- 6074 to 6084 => -0.3 angstrom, 110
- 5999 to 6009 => -0.2 angstrom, 110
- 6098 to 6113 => 0.2 angstrom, 105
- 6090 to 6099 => -0.7 angstrom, 114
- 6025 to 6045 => -0.3 angstrom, 109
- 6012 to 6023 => -0.1 angstrom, 109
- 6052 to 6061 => -0.2 angstrom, 110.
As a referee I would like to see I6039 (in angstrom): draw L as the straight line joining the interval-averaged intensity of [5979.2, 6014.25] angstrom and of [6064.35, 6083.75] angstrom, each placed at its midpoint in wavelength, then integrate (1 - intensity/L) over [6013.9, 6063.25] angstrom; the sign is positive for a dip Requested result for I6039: -0.3 angstrom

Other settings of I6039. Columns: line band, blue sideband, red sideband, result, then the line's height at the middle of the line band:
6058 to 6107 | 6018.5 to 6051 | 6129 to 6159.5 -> -0.6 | 108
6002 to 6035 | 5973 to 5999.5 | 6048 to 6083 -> 0.2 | 109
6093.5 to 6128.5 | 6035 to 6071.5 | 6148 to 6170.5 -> 0.5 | 108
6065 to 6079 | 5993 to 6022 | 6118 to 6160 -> -0.1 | 108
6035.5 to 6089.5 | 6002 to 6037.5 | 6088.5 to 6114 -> -0.4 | 108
